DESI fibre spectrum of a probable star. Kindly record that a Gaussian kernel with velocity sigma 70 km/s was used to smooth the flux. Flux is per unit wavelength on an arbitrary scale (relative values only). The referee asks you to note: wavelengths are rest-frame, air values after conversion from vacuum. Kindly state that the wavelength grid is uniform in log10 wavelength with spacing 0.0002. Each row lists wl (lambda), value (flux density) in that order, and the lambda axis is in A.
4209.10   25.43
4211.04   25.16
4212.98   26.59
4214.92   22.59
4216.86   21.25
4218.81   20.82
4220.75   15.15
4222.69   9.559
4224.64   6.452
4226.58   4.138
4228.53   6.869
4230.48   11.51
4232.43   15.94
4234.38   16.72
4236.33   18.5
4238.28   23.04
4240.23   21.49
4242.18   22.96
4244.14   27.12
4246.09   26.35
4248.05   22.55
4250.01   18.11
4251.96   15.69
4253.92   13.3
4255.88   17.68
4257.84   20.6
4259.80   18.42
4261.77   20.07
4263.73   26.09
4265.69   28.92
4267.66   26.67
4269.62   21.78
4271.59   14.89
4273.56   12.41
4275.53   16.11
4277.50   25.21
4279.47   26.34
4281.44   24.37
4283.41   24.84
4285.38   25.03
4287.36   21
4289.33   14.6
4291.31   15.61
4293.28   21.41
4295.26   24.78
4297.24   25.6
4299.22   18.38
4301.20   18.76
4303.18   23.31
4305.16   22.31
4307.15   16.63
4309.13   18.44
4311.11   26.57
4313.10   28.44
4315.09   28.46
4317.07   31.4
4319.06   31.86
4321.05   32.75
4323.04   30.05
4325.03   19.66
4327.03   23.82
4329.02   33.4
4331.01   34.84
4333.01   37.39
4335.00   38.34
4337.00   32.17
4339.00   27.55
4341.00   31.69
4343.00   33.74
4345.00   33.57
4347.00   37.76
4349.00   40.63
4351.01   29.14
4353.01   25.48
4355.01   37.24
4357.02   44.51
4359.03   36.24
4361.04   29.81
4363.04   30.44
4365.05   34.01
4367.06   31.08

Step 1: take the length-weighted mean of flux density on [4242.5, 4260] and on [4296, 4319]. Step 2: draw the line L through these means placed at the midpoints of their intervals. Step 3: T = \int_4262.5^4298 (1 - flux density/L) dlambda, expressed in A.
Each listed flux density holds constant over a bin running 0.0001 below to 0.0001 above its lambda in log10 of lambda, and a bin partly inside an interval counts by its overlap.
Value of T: 0.1 A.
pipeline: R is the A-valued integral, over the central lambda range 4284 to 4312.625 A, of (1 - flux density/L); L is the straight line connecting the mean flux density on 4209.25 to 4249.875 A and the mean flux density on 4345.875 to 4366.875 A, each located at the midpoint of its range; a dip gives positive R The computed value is 6.3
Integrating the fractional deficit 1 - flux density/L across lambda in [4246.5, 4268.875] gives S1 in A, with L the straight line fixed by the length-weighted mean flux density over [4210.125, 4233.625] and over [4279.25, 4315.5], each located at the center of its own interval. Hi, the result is -2.6 A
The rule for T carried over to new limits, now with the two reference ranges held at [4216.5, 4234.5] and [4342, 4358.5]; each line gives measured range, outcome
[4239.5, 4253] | -5.0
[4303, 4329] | 2.7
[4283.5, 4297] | 1.8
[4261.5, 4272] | -2.0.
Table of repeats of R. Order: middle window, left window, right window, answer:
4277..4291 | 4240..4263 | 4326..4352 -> 1.4 A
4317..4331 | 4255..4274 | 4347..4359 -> 0.7 A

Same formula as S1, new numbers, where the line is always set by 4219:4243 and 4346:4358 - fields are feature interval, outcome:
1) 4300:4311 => 2.88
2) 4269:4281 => 1.46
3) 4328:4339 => -0.67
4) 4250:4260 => 0.87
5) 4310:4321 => -0.04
